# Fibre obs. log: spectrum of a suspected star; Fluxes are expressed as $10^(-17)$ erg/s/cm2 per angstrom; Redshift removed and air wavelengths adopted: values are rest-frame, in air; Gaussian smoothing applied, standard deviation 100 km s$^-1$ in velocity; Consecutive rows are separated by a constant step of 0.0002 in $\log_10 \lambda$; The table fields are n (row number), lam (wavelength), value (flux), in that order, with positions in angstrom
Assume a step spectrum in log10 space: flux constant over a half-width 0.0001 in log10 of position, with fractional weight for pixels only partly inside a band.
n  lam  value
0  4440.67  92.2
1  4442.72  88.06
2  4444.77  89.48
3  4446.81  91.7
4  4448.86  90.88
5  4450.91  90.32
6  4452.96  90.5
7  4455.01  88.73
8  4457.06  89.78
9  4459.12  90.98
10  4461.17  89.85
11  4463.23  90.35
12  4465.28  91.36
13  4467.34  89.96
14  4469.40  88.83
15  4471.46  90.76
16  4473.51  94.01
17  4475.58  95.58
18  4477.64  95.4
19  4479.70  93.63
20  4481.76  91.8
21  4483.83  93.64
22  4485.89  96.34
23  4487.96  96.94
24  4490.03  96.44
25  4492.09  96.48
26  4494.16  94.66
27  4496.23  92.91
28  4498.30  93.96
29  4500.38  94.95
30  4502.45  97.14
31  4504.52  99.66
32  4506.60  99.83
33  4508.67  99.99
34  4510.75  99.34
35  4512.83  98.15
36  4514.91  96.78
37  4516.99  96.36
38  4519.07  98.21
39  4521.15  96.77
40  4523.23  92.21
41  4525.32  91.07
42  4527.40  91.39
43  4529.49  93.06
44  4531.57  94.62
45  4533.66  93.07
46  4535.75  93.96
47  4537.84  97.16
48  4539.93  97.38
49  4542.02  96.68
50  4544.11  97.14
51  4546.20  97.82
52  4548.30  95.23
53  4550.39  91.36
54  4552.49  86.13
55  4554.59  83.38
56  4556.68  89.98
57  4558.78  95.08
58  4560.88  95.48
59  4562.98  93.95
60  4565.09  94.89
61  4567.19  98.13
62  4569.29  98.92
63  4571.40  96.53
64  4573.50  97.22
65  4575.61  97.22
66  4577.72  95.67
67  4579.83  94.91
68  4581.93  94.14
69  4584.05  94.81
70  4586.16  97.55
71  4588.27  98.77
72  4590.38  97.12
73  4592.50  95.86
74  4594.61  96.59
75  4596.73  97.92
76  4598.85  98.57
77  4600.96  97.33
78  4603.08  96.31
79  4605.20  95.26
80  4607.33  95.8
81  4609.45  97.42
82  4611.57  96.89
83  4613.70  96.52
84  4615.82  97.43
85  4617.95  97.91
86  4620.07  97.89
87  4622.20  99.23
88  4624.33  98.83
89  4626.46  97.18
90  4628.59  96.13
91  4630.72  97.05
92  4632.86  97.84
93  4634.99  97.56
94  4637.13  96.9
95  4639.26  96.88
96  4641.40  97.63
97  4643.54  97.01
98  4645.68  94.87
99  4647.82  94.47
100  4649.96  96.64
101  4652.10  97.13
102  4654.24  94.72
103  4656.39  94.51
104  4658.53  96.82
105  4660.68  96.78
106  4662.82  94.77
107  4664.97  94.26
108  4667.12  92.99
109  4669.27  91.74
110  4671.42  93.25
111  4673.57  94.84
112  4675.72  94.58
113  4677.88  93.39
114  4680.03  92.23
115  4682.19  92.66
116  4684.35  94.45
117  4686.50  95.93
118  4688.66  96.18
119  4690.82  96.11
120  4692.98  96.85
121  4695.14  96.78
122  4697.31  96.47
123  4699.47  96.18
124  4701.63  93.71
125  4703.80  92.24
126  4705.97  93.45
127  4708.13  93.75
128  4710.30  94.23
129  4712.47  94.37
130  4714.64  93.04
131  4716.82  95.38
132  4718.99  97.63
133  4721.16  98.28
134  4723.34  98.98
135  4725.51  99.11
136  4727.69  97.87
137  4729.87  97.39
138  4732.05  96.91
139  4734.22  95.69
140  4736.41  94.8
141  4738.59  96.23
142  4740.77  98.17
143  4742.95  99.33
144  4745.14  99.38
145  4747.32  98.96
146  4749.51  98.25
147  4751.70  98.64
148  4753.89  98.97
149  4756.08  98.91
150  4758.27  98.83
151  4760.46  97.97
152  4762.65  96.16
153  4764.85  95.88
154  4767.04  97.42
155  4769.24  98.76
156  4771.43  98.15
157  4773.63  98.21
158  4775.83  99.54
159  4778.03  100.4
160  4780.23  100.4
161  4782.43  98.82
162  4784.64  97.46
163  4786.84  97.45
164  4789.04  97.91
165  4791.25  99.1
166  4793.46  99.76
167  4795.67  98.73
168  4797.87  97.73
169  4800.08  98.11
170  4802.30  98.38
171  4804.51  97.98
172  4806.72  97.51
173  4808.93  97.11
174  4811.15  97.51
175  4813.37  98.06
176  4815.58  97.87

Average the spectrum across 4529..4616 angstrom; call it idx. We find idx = 95.5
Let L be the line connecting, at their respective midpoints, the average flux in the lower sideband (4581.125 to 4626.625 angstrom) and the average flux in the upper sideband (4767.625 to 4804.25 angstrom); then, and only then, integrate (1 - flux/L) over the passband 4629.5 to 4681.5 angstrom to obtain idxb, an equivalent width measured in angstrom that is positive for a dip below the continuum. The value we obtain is 1.2 angstrom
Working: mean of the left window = 97.1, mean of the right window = 98.6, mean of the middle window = 95.3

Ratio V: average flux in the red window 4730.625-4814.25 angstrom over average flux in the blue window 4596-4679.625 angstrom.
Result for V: 1.02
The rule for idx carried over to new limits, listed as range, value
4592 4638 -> 97.2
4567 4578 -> 97.3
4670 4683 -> 93.5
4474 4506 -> 95.3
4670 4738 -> 95.4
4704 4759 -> 97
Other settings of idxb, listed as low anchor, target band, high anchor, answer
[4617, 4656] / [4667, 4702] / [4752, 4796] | 1.0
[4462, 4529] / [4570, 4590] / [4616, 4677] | -0.2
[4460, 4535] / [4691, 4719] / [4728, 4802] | 0.7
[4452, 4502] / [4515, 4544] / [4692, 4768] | -0.4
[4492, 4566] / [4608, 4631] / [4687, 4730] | -0.5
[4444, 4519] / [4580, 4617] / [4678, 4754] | -0.6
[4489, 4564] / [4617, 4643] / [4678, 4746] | -0.6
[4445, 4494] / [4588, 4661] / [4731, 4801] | -1.1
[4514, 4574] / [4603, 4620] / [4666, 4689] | -0.5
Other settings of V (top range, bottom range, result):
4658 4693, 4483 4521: 0.98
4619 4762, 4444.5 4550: 1.02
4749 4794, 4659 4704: 1.04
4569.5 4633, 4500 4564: 1.02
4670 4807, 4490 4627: 1.01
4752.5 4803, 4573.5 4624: 1.02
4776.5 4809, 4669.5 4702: 1.04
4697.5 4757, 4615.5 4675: 1.01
